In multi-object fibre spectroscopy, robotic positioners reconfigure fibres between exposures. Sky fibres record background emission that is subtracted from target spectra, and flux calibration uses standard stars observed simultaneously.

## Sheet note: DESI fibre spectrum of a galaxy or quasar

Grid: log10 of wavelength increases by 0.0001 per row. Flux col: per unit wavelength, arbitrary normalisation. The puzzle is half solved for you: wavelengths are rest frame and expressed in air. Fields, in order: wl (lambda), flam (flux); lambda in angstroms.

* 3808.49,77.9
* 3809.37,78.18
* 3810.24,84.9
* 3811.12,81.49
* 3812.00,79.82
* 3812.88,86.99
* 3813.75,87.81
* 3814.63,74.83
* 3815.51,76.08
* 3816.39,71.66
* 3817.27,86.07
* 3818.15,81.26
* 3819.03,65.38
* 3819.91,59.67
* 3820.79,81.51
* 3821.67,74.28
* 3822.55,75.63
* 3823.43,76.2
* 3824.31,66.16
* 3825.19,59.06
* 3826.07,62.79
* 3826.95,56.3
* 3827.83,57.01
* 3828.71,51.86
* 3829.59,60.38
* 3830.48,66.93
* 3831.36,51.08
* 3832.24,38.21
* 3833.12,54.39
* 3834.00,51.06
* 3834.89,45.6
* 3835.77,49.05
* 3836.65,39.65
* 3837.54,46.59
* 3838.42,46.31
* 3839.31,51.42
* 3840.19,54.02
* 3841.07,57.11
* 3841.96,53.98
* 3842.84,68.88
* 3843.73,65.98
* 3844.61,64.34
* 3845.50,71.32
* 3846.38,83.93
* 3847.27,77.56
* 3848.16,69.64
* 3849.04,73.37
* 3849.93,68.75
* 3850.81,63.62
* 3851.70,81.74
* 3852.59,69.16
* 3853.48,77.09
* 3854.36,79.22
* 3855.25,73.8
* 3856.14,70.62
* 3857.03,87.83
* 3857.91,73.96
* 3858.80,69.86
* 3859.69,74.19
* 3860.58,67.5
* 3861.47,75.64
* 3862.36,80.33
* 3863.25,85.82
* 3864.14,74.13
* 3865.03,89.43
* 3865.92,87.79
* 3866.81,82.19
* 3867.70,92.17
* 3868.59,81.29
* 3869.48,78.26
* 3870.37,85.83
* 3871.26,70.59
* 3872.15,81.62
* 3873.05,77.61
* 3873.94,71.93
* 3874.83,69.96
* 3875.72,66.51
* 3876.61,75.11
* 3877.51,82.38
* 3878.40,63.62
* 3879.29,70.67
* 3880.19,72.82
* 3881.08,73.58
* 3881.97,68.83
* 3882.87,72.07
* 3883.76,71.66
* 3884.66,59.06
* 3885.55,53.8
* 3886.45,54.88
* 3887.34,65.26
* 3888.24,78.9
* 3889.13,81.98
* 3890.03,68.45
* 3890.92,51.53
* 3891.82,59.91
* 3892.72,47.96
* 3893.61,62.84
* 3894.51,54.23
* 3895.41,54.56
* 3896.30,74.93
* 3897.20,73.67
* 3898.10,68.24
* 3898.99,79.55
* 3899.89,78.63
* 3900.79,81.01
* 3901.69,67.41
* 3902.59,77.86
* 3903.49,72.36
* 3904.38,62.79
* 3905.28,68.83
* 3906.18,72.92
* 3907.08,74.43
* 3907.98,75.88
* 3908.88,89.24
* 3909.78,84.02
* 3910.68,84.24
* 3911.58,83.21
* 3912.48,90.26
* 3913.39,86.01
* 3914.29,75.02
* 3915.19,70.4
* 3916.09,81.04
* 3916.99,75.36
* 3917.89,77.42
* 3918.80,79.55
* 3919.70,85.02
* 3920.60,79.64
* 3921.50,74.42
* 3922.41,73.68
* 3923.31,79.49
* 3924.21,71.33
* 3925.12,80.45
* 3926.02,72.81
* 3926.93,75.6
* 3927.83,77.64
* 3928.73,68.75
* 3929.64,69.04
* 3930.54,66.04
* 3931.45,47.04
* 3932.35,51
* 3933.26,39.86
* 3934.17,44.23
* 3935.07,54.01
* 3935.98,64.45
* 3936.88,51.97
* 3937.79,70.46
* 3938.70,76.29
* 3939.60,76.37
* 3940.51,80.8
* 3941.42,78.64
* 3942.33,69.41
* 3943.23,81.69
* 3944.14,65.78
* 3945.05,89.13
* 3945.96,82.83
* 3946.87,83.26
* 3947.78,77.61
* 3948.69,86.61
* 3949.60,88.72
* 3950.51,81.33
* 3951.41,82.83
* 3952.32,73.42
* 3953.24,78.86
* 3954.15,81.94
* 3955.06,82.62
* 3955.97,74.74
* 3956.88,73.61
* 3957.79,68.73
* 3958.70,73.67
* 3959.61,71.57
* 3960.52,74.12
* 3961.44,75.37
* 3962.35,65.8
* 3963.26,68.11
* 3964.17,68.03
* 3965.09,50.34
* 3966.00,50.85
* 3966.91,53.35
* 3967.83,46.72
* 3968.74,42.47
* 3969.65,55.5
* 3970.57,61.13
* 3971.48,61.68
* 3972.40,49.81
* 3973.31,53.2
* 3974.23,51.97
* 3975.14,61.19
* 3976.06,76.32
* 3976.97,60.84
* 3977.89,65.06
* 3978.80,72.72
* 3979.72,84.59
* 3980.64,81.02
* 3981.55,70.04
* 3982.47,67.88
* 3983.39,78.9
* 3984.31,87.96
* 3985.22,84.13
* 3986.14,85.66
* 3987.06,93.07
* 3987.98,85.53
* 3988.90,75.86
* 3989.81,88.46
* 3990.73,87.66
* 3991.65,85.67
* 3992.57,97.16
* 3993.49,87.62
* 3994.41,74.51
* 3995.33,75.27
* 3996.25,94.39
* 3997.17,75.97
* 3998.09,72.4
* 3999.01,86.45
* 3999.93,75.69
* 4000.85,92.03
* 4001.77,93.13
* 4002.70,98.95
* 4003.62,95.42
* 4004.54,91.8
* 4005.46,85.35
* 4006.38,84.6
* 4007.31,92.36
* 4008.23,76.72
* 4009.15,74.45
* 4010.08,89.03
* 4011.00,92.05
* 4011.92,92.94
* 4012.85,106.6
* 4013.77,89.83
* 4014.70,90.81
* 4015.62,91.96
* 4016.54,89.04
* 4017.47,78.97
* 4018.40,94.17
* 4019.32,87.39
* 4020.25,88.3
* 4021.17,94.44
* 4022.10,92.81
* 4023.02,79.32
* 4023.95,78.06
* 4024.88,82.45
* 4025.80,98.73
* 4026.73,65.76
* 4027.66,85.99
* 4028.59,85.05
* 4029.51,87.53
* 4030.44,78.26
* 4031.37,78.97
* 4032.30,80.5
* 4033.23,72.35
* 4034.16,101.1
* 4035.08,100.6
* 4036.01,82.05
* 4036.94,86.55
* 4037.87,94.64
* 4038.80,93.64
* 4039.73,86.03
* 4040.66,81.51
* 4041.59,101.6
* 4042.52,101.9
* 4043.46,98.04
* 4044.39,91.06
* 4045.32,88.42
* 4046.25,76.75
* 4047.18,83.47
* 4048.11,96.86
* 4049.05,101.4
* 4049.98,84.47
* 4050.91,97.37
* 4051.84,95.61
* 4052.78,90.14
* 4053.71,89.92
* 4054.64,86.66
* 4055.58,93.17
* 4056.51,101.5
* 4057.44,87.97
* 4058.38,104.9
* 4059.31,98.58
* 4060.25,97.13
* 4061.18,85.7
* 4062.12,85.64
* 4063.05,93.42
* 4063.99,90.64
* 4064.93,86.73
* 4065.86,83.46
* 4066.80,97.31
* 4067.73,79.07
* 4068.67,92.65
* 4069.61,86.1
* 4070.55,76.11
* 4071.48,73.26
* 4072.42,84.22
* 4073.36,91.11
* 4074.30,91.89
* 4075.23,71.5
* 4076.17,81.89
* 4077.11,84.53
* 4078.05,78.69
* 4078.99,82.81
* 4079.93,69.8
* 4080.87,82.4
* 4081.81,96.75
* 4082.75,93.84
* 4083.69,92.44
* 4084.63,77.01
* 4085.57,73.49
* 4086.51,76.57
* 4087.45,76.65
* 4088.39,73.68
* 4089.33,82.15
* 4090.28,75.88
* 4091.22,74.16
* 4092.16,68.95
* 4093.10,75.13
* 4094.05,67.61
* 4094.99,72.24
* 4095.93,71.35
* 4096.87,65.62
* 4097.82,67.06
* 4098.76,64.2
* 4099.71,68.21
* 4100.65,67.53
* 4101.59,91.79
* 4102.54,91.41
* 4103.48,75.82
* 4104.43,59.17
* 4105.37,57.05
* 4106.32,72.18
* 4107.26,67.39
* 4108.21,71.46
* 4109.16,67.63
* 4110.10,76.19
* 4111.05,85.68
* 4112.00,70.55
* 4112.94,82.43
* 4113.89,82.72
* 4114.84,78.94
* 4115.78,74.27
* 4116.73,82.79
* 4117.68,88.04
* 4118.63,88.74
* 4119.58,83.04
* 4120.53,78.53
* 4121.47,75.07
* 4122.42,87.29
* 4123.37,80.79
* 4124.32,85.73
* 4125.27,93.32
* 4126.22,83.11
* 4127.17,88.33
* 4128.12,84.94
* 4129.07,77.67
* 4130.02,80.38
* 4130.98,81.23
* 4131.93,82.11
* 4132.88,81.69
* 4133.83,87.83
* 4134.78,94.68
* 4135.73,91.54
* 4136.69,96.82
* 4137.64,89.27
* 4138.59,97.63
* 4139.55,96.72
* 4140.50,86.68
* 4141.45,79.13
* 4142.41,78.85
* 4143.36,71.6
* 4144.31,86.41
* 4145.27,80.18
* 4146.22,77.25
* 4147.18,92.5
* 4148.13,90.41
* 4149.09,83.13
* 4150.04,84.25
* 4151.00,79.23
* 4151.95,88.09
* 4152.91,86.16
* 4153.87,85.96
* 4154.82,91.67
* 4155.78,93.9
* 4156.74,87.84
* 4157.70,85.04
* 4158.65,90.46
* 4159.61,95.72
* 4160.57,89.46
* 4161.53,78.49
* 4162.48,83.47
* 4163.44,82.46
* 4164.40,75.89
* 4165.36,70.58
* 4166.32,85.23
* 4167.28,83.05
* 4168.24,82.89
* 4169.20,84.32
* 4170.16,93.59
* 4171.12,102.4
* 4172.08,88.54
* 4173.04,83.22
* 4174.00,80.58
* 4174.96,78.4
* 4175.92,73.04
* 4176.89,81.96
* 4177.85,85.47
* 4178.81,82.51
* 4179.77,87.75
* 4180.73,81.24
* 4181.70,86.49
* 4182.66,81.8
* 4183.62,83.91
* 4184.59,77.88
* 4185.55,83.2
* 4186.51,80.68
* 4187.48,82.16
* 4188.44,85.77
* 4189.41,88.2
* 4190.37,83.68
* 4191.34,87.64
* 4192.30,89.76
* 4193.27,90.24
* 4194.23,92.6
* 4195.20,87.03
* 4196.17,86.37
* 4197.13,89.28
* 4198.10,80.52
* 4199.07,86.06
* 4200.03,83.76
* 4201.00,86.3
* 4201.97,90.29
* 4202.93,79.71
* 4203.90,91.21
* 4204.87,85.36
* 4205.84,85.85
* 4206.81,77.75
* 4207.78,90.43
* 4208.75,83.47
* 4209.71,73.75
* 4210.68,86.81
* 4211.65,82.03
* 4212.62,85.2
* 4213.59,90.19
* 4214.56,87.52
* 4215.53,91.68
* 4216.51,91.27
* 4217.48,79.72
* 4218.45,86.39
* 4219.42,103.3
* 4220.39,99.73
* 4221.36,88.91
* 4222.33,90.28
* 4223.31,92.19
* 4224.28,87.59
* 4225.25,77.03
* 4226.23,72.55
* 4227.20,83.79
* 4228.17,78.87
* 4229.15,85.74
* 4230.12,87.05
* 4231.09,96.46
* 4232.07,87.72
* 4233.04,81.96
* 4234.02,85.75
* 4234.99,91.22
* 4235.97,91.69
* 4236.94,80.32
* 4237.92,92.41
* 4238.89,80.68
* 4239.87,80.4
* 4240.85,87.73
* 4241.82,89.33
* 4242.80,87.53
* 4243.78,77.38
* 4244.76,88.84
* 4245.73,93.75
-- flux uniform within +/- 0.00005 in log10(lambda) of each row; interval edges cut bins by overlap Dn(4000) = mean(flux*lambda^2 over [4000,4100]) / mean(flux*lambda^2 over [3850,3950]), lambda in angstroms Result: 1.27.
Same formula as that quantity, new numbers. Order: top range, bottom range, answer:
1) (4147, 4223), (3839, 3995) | 1.35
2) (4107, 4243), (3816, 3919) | 1.41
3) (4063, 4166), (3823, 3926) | 1.31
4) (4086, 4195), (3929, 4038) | 1.14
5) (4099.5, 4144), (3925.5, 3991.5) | 1.25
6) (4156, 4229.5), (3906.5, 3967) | 1.32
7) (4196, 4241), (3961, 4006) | 1.30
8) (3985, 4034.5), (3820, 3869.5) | 1.39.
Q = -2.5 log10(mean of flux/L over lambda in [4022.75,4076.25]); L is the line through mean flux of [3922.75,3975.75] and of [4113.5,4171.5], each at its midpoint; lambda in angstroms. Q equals -0.15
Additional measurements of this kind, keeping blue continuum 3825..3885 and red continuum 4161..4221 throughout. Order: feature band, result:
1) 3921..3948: 0.04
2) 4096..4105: 0.12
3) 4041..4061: -0.19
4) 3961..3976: 0.27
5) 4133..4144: -0.07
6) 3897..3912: -0.08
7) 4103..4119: 0.08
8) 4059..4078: -0.09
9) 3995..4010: -0.13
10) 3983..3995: -0.14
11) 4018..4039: -0.12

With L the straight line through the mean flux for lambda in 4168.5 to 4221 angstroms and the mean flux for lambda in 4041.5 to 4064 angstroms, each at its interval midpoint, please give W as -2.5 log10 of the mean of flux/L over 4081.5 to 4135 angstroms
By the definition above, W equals 0.15 mag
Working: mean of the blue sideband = 92.8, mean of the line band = 78.3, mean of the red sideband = 85.9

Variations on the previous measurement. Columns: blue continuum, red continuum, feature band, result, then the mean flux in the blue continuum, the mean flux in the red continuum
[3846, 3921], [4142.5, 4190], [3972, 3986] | 0.11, 74.1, 84.3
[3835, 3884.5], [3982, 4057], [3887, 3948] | 0.08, 71.3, 87.7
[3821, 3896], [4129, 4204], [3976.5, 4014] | -0.12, 67.6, 85.3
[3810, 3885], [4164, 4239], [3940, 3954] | -0.08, 70.1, 85.5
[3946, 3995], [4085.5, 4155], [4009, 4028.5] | -0.17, 72.9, 80.1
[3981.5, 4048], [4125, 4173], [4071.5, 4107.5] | 0.13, 86.7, 86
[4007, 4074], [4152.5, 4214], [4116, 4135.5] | 0.03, 88.8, 85.1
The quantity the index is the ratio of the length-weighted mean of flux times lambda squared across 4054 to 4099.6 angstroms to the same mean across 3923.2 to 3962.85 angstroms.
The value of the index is 1.2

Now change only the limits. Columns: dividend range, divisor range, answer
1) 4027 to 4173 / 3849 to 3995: 1.26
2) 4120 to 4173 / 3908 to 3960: 1.27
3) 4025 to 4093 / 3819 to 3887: 1.41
